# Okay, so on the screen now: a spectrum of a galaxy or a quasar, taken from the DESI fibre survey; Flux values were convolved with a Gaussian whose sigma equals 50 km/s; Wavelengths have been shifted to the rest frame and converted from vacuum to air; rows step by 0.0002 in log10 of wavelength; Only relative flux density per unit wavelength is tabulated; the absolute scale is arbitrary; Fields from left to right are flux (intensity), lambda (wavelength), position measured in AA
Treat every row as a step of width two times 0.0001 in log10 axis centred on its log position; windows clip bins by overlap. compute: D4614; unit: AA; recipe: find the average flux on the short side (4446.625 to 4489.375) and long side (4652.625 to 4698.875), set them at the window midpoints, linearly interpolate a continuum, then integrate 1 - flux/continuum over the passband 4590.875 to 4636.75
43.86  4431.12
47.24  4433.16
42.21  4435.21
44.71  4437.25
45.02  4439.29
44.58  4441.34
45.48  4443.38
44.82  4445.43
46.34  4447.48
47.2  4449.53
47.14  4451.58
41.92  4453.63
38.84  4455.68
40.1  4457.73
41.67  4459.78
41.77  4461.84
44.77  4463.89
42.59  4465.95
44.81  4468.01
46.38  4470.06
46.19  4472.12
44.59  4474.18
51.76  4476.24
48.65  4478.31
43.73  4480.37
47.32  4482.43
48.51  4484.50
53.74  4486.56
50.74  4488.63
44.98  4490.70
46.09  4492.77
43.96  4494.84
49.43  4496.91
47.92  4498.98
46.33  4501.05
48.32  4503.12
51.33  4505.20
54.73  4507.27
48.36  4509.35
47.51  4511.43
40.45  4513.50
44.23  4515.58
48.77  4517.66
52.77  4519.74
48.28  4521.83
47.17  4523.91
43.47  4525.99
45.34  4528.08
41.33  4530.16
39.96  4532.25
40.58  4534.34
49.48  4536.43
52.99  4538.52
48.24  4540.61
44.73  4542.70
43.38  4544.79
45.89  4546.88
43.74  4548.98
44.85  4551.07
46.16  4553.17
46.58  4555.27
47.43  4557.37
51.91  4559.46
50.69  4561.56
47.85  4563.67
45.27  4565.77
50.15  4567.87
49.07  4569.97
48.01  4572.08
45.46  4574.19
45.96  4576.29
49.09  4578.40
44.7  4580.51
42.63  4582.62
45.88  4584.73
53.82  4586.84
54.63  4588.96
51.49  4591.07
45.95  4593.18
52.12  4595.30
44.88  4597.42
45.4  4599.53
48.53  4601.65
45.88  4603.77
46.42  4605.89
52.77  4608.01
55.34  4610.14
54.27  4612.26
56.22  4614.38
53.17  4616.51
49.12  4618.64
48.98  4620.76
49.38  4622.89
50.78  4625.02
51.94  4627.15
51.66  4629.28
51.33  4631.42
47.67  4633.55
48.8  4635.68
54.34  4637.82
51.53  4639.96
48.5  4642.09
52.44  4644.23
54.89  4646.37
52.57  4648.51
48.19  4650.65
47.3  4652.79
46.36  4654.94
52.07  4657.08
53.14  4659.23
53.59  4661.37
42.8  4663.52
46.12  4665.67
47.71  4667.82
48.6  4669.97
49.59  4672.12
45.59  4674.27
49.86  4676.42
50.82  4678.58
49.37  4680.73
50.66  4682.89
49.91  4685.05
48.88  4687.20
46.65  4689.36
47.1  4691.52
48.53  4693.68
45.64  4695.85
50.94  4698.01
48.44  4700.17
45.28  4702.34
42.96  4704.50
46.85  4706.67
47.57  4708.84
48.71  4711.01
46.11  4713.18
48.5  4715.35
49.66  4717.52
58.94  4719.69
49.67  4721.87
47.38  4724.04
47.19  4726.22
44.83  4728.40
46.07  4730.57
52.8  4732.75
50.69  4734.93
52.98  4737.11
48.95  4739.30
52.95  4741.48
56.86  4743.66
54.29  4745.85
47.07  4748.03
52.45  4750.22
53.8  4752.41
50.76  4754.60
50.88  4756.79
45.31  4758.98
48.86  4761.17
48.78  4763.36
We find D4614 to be -2.2 AA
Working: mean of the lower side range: 45.6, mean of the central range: 50.1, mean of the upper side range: 48.7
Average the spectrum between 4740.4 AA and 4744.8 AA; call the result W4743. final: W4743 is 54.9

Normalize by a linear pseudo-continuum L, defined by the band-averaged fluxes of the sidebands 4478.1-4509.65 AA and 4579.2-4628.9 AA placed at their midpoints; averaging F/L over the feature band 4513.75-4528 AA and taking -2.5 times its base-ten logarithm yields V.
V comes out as 0.04 mag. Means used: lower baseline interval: 48.4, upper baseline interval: 49.8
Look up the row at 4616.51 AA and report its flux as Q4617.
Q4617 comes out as 53.17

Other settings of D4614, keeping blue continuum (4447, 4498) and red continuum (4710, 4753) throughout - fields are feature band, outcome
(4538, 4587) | 0.29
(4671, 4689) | 0.11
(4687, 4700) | 0.48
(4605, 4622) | -1.32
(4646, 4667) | -0.18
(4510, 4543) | 0.50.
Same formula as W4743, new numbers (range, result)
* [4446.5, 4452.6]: 46.9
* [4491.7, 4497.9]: 46.5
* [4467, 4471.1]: 45.7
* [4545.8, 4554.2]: 45.1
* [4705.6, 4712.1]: 47.7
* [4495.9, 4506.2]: 48.7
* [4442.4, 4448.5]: 45.5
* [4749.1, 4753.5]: 53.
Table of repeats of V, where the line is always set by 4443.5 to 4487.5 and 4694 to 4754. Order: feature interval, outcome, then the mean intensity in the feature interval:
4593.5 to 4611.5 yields -0.03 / 48.9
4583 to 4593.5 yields -0.06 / 50.2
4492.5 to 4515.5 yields -0.04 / 47.6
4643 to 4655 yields -0.05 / 50.6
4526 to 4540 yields 0.04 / 44.9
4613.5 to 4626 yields -0.07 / 51.2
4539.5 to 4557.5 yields 0.03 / 45.6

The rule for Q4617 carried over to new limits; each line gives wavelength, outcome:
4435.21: 42.21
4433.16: 47.24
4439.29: 45.02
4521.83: 48.28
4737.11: 52.98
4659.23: 53.14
